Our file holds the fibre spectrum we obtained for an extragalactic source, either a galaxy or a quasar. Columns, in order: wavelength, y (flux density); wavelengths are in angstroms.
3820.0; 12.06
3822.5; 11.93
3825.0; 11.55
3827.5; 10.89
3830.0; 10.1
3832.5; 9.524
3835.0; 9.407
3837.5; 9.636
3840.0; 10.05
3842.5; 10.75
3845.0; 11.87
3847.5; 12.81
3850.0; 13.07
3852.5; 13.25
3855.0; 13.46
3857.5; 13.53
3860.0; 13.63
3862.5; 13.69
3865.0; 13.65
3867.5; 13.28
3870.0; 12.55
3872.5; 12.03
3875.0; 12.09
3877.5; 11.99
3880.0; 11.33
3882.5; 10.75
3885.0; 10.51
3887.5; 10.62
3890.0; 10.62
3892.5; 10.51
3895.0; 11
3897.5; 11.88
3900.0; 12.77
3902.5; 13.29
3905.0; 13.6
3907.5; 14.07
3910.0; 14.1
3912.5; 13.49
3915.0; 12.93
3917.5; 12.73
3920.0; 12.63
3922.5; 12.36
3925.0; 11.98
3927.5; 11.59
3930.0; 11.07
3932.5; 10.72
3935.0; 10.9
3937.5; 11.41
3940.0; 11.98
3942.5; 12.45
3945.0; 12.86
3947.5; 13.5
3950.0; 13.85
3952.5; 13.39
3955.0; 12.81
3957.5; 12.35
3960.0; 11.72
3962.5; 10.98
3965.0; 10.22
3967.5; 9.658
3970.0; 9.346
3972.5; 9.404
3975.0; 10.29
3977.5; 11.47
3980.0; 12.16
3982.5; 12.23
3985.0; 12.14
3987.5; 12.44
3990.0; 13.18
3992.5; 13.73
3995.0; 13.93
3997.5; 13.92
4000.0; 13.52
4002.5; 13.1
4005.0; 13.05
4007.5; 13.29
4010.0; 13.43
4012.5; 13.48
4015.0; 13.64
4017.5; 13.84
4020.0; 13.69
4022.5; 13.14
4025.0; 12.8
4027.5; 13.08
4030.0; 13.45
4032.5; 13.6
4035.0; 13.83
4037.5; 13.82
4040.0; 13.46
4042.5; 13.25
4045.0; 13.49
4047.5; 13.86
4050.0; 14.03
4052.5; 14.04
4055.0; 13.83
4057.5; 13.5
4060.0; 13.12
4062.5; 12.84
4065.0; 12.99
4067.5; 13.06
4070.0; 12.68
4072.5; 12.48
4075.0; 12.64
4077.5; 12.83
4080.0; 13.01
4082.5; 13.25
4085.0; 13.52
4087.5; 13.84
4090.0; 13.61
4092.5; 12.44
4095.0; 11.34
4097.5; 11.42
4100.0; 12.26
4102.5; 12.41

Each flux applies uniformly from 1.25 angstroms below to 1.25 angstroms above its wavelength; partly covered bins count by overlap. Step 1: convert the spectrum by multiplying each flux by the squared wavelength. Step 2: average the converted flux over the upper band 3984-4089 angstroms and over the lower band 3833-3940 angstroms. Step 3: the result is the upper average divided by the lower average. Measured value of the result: 1.19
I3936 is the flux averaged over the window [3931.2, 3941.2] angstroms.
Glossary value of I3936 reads 11.2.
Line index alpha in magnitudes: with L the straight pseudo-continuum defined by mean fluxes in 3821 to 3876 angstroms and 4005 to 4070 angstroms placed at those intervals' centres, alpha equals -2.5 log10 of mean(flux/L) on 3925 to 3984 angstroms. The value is 0.106 mag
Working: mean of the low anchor 11.9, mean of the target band 11.6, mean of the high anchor 13.4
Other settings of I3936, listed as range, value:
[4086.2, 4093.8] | 13.3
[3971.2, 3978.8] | 10.4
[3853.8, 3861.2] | 13.5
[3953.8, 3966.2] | 11.6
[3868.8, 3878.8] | 12.2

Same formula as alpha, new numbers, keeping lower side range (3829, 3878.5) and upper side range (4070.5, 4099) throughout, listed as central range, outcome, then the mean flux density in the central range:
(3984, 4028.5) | -0.07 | 13.3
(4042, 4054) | -0.09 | 13.8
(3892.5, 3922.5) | -0.05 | 12.8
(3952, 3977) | 0.13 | 11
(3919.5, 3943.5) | 0.05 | 11.7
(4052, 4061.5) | -0.07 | 13.6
